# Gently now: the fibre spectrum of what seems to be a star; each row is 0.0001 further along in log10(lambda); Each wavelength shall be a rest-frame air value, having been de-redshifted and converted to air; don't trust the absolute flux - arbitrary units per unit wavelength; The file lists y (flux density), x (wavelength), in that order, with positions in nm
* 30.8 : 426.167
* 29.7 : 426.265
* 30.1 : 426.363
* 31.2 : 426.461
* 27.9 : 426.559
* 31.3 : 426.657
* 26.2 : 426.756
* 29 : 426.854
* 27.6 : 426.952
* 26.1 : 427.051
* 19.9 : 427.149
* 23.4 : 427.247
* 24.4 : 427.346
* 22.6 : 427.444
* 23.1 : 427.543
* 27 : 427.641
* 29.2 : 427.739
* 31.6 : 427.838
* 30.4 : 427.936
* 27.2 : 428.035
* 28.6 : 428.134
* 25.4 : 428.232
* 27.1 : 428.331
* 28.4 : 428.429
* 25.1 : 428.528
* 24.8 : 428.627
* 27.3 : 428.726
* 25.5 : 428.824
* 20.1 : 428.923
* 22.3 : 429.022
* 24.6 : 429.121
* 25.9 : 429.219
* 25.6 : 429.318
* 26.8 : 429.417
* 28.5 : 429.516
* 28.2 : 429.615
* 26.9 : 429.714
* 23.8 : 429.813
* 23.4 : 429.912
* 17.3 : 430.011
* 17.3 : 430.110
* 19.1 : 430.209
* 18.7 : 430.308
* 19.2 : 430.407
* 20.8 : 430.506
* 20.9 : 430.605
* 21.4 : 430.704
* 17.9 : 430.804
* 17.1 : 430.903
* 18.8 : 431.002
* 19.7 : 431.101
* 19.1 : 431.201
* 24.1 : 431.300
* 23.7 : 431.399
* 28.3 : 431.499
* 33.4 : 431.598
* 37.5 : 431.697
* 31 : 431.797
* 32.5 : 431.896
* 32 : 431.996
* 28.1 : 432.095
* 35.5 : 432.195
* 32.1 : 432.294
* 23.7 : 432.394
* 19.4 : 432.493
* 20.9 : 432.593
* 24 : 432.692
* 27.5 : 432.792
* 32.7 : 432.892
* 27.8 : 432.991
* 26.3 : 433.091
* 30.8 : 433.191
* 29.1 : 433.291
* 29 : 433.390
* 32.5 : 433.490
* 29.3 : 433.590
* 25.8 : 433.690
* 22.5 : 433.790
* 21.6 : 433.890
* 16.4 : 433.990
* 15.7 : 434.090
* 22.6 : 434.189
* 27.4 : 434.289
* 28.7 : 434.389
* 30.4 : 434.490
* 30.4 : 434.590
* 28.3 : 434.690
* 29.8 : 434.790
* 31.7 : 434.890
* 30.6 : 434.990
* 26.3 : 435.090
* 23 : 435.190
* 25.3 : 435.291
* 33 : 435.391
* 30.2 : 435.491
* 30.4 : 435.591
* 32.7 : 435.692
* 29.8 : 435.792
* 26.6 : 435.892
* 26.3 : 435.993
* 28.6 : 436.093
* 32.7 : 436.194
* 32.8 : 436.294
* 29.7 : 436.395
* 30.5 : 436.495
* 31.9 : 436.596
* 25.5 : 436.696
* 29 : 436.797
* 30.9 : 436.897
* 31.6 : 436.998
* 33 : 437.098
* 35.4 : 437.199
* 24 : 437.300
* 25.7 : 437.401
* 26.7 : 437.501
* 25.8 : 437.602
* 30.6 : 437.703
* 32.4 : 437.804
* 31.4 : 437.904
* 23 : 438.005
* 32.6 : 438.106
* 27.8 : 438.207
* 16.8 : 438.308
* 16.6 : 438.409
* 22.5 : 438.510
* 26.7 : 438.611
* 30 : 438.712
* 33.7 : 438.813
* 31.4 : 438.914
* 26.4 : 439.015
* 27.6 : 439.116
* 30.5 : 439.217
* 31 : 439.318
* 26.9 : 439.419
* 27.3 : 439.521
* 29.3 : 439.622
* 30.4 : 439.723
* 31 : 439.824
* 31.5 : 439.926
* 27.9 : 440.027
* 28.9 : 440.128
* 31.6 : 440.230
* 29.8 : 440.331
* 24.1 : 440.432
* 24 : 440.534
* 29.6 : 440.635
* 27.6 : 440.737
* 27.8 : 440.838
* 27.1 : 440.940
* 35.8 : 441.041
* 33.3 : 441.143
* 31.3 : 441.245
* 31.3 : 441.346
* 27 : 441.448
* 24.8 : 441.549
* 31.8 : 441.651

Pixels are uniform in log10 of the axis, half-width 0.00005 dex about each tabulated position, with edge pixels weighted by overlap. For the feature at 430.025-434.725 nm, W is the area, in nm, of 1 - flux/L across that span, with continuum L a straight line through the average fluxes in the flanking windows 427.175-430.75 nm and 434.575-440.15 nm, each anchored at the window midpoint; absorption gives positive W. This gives 0.18 nm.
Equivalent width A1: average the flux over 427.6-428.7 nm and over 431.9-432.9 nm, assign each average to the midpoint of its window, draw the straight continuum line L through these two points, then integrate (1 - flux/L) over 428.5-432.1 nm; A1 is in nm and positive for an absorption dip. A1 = 0.45 nm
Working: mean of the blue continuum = 27.7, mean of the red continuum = 27.6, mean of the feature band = 24.2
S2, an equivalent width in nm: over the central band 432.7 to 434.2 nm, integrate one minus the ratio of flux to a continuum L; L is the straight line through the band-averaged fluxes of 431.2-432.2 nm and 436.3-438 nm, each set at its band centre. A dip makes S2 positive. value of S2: 0.188 nm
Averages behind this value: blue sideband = 29.8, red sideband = 29.5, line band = 26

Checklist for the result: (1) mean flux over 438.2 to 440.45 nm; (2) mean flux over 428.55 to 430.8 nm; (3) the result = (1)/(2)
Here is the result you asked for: 1.2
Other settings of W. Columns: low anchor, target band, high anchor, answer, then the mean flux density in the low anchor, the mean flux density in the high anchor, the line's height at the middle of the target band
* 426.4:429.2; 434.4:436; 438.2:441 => -0.111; 26.3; 27.7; 27.2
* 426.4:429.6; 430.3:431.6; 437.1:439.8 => 0.268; 26.4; 27.9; 26.8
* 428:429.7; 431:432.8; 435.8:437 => 0.021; 26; 29.6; 27.4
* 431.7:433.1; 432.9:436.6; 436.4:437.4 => 0.156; 28.5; 30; 29.2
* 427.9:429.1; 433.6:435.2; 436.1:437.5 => 0.167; 25.9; 30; 28.8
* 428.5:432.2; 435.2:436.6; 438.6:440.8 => -0.136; 24.4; 29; 27.1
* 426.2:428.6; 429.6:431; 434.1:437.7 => 0.362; 27.2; 28.9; 27.8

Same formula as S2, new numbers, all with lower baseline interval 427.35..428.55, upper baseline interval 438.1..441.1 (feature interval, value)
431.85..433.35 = -0.04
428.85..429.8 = 0.06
